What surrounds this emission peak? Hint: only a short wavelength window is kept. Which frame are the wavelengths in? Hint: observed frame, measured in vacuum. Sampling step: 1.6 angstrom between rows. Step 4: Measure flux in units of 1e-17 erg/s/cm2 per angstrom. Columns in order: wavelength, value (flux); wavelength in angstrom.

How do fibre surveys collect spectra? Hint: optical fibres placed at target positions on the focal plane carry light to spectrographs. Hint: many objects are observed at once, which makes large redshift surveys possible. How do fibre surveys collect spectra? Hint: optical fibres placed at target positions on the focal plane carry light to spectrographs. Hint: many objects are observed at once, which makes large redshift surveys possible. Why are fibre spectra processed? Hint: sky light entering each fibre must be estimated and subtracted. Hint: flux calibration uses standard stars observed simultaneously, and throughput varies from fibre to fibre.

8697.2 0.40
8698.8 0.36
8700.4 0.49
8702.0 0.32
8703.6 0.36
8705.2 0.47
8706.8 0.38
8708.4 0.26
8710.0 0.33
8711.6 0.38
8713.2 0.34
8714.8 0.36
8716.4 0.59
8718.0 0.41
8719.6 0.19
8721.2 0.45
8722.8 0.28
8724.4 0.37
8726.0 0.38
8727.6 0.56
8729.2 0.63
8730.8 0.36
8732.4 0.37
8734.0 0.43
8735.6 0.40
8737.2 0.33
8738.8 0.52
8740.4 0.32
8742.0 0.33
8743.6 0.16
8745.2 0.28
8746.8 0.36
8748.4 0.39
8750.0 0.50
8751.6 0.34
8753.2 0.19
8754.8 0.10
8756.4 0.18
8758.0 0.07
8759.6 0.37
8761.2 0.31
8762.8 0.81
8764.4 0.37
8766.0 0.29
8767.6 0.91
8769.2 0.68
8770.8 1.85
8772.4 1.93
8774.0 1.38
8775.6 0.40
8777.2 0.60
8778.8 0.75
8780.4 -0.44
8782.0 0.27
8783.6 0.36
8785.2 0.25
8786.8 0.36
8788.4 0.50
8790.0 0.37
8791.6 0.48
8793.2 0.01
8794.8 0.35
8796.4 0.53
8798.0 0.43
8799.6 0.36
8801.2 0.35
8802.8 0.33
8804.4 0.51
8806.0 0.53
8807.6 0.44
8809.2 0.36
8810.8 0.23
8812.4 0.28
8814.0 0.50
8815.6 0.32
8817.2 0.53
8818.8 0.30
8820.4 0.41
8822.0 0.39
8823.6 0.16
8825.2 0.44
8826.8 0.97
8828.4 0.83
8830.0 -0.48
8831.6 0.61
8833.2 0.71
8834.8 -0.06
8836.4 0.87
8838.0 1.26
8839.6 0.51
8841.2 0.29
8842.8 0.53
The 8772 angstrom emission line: Hbeta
